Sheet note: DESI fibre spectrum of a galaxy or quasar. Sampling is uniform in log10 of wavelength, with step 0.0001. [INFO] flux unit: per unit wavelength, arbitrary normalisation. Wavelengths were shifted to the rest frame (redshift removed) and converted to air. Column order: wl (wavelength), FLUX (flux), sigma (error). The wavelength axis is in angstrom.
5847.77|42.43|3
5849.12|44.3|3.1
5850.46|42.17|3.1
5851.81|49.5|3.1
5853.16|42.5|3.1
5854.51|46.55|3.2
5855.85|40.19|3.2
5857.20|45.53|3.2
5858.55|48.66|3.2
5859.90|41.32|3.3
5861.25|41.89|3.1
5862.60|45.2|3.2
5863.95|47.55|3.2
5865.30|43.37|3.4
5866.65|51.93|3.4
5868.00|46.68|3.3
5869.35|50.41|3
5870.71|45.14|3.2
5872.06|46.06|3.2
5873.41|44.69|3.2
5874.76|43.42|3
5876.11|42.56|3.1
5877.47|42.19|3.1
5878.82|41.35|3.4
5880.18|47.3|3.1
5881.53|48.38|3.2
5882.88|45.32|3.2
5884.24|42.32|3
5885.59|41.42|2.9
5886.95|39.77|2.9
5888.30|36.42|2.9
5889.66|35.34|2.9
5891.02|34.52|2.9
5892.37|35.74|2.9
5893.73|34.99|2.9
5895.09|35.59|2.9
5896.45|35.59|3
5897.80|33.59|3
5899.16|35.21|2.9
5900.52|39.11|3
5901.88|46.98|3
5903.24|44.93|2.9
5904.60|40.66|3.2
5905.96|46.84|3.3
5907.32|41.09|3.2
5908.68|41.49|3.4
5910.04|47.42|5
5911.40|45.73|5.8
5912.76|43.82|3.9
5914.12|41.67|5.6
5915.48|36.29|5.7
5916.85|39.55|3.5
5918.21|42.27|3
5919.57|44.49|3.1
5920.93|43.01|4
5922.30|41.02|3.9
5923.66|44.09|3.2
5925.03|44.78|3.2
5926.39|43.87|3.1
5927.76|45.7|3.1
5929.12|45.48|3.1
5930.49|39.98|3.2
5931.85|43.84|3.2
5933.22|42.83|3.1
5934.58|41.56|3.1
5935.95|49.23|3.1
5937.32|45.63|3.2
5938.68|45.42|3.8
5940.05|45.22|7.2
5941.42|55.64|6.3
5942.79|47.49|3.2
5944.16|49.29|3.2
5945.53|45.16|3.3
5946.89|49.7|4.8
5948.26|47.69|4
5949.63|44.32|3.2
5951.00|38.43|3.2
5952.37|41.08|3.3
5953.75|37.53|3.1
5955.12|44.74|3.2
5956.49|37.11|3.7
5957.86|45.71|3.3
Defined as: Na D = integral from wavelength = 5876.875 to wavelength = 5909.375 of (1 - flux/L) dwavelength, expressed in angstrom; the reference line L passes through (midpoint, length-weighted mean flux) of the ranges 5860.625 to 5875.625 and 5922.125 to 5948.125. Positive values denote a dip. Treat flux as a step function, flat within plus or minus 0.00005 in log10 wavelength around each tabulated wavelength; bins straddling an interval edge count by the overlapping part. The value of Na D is 4.00 angstrom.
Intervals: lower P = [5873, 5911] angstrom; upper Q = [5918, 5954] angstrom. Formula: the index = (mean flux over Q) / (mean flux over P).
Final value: 1.09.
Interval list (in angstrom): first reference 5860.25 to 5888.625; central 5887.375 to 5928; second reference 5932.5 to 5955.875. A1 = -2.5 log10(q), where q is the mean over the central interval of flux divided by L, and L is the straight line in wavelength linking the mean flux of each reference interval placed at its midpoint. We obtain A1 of 0.108 mag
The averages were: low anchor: 44.5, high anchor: 45.3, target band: 40.7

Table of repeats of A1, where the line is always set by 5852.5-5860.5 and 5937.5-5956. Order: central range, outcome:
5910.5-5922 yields 0.07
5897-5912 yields 0.07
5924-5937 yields 0.03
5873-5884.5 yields 0.01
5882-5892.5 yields 0.14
